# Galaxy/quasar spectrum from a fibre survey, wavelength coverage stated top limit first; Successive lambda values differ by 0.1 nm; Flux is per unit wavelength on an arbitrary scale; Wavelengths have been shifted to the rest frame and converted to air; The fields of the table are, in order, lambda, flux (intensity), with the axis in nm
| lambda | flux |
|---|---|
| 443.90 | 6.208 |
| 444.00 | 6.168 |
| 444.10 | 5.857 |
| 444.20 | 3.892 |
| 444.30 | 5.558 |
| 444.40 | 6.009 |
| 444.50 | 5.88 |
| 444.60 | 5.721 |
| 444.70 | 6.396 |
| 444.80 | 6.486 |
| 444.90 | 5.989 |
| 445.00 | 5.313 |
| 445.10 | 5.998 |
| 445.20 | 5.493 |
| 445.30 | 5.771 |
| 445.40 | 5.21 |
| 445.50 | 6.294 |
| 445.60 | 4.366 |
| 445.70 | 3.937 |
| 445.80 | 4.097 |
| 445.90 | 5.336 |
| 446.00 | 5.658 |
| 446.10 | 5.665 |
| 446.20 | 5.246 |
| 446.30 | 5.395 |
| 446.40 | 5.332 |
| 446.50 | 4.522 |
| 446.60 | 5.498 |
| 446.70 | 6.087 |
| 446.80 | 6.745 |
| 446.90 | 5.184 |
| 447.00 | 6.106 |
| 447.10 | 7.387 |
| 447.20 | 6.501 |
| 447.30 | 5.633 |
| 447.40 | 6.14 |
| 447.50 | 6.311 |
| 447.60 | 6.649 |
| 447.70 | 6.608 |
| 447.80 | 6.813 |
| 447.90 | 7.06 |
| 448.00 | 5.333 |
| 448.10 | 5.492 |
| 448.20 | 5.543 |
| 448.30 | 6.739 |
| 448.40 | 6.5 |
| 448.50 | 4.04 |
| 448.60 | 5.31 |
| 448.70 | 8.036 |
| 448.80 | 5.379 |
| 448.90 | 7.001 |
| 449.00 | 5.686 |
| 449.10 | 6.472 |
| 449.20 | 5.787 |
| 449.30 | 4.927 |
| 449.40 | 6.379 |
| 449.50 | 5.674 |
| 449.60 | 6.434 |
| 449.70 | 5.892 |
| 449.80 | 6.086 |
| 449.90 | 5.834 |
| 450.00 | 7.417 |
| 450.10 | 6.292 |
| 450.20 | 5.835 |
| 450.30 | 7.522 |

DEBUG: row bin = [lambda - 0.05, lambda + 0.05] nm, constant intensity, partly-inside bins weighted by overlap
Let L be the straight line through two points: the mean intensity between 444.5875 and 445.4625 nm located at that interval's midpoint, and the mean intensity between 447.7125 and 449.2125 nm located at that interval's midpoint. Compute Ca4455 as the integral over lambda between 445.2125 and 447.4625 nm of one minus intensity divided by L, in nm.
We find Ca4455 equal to 0.145 nm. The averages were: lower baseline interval 5.83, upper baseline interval 6.1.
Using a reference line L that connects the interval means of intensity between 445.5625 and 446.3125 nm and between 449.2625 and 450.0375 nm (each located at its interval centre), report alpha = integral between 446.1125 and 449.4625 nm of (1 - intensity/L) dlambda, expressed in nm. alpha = -0.30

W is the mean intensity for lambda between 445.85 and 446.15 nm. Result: 5.55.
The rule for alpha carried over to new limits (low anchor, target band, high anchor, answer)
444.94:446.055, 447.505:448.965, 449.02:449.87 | -0.12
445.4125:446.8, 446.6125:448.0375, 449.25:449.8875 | -0.22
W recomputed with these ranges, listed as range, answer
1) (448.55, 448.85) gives 6.24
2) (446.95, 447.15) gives 6.75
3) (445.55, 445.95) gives 4.43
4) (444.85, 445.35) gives 5.71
